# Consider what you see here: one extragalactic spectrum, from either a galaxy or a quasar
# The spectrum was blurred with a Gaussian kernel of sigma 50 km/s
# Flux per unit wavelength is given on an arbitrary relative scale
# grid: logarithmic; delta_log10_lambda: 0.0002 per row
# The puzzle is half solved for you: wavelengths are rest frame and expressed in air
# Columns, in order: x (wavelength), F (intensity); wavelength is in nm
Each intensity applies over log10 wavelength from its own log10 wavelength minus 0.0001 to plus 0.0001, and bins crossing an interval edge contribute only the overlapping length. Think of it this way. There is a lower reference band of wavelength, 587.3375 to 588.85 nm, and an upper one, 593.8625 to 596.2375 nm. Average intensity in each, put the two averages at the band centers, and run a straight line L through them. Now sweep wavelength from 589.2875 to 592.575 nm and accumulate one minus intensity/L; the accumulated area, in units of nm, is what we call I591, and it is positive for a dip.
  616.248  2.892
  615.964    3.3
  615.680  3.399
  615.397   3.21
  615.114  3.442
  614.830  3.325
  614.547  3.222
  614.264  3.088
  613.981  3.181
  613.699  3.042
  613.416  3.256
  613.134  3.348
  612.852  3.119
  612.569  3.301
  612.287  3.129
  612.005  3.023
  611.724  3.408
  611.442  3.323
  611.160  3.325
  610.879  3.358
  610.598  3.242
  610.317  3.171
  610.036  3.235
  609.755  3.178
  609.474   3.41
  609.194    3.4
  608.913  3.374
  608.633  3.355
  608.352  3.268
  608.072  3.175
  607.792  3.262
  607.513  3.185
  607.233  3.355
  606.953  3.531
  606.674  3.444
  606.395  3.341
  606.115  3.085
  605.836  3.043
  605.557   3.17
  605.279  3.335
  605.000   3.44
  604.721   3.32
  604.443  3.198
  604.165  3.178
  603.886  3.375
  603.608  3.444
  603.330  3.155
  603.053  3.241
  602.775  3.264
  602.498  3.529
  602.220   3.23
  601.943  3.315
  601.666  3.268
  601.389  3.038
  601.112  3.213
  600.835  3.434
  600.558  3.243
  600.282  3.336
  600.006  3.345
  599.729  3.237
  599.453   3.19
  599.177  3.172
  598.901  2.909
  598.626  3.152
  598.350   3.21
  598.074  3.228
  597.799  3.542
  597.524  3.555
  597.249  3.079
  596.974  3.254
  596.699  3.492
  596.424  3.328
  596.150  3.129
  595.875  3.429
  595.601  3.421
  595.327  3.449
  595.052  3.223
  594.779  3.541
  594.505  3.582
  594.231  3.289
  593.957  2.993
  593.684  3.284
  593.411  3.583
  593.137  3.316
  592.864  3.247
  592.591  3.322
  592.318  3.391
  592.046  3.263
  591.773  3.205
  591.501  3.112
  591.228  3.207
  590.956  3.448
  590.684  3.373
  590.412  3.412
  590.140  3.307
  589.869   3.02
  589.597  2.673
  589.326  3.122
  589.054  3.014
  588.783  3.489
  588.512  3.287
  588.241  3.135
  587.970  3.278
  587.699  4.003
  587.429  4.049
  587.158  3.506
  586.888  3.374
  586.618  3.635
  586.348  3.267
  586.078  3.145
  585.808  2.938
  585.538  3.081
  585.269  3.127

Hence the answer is 0.22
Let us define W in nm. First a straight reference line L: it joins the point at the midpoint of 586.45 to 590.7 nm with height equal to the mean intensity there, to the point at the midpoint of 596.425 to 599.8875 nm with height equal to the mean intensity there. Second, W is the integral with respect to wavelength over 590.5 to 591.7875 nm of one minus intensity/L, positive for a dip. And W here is 0.018 nm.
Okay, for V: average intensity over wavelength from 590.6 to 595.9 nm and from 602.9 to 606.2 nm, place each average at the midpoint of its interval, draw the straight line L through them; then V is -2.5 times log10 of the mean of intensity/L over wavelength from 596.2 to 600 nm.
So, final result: 0.01 mag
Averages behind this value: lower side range 3.33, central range 3.26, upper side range 3.25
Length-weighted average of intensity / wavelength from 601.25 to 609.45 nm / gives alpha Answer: 3.29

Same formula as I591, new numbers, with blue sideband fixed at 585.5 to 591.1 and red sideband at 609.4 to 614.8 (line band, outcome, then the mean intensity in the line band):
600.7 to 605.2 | -0.04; 3.29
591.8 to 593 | 0.00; 3.3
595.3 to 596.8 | -0.04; 3.37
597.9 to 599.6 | 0.07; 3.15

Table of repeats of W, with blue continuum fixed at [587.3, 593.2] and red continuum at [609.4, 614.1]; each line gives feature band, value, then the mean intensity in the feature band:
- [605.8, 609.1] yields -0.05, 3.29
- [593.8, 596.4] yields -0.04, 3.34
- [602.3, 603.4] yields -0.01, 3.3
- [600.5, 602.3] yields 0.01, 3.25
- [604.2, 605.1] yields -0.01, 3.3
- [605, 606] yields 0.01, 3.22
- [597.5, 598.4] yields -0.03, 3.38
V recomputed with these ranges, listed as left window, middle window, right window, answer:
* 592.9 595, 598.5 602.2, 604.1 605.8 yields 0.028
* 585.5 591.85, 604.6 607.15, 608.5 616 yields -0.009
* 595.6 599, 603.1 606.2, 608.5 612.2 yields 0.012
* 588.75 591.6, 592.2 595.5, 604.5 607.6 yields -0.046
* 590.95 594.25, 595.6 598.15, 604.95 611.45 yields -0.022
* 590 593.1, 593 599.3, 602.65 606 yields -0.008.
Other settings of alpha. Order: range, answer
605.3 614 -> 3.26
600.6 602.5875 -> 3.28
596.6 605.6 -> 3.28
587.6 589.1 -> 3.37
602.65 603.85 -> 3.29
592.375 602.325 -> 3.29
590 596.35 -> 3.33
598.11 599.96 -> 3.16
